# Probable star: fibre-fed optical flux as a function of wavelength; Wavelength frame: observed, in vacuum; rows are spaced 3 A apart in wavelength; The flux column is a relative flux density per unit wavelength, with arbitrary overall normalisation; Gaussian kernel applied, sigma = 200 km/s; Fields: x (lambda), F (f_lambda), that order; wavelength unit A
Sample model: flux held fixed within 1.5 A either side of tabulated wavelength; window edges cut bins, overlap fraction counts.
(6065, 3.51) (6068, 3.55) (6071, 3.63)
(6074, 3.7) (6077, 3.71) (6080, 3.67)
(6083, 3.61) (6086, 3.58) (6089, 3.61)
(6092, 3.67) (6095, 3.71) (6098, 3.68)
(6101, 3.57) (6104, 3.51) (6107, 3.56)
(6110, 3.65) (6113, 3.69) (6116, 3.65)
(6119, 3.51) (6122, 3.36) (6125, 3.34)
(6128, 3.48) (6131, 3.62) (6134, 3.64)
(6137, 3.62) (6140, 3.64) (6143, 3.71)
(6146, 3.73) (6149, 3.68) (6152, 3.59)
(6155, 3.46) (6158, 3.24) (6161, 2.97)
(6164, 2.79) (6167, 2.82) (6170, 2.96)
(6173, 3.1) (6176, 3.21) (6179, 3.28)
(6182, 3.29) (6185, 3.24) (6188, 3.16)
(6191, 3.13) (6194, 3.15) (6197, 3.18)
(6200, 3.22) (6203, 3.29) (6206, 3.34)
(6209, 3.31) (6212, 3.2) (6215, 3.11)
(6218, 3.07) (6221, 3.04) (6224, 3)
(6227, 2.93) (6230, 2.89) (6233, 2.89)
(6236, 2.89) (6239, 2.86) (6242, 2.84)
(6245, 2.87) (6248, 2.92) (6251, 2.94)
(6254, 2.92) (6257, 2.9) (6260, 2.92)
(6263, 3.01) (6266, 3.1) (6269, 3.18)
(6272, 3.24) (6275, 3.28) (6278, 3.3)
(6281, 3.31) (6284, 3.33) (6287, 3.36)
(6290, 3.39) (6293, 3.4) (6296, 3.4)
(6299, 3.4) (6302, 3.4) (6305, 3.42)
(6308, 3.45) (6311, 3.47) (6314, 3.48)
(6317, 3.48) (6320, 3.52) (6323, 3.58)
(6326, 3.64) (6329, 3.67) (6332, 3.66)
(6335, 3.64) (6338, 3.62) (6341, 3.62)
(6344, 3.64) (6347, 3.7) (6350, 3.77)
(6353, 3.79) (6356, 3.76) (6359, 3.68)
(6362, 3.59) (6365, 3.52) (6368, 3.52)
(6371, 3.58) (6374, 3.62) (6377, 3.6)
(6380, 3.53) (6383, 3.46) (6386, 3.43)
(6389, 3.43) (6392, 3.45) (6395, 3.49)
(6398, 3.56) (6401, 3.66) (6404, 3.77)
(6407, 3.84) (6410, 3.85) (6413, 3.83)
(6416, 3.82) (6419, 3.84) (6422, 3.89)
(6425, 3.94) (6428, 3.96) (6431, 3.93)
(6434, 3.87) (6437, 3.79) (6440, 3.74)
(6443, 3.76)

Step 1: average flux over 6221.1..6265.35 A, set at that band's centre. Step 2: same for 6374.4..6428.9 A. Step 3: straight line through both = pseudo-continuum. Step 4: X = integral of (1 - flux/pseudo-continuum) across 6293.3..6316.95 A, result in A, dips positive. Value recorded -1.58 A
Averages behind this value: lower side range 2.92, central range 3.43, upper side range 3.68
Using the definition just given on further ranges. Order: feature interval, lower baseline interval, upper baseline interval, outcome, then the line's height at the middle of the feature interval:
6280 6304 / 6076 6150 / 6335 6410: 1.57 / 3.61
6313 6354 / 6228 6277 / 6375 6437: -3.21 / 3.37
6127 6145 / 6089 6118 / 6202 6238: -0.79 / 3.47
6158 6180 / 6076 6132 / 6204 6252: 1.71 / 3.28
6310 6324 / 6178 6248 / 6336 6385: -0.16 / 3.47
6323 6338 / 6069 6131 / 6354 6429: 0.03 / 3.65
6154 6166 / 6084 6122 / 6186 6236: 0.93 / 3.35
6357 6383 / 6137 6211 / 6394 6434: 0.92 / 3.71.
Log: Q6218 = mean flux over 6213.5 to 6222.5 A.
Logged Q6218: 3.07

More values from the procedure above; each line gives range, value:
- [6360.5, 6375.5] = 3.57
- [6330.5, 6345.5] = 3.64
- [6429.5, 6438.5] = 3.86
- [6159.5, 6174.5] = 2.93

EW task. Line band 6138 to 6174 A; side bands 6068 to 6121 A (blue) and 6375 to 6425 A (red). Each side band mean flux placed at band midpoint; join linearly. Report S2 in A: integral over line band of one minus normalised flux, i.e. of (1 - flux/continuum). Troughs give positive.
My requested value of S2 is 3.1 A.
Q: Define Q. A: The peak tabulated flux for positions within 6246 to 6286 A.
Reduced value 3.33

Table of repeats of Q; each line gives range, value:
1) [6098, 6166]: 3.73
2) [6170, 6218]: 3.34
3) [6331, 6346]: 3.66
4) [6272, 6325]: 3.58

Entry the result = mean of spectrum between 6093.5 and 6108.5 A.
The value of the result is 3.61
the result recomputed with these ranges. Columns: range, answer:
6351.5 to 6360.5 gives 3.74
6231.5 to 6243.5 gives 2.87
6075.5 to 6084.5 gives 3.66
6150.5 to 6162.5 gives 3.31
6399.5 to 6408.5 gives 3.76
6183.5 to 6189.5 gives 3.2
